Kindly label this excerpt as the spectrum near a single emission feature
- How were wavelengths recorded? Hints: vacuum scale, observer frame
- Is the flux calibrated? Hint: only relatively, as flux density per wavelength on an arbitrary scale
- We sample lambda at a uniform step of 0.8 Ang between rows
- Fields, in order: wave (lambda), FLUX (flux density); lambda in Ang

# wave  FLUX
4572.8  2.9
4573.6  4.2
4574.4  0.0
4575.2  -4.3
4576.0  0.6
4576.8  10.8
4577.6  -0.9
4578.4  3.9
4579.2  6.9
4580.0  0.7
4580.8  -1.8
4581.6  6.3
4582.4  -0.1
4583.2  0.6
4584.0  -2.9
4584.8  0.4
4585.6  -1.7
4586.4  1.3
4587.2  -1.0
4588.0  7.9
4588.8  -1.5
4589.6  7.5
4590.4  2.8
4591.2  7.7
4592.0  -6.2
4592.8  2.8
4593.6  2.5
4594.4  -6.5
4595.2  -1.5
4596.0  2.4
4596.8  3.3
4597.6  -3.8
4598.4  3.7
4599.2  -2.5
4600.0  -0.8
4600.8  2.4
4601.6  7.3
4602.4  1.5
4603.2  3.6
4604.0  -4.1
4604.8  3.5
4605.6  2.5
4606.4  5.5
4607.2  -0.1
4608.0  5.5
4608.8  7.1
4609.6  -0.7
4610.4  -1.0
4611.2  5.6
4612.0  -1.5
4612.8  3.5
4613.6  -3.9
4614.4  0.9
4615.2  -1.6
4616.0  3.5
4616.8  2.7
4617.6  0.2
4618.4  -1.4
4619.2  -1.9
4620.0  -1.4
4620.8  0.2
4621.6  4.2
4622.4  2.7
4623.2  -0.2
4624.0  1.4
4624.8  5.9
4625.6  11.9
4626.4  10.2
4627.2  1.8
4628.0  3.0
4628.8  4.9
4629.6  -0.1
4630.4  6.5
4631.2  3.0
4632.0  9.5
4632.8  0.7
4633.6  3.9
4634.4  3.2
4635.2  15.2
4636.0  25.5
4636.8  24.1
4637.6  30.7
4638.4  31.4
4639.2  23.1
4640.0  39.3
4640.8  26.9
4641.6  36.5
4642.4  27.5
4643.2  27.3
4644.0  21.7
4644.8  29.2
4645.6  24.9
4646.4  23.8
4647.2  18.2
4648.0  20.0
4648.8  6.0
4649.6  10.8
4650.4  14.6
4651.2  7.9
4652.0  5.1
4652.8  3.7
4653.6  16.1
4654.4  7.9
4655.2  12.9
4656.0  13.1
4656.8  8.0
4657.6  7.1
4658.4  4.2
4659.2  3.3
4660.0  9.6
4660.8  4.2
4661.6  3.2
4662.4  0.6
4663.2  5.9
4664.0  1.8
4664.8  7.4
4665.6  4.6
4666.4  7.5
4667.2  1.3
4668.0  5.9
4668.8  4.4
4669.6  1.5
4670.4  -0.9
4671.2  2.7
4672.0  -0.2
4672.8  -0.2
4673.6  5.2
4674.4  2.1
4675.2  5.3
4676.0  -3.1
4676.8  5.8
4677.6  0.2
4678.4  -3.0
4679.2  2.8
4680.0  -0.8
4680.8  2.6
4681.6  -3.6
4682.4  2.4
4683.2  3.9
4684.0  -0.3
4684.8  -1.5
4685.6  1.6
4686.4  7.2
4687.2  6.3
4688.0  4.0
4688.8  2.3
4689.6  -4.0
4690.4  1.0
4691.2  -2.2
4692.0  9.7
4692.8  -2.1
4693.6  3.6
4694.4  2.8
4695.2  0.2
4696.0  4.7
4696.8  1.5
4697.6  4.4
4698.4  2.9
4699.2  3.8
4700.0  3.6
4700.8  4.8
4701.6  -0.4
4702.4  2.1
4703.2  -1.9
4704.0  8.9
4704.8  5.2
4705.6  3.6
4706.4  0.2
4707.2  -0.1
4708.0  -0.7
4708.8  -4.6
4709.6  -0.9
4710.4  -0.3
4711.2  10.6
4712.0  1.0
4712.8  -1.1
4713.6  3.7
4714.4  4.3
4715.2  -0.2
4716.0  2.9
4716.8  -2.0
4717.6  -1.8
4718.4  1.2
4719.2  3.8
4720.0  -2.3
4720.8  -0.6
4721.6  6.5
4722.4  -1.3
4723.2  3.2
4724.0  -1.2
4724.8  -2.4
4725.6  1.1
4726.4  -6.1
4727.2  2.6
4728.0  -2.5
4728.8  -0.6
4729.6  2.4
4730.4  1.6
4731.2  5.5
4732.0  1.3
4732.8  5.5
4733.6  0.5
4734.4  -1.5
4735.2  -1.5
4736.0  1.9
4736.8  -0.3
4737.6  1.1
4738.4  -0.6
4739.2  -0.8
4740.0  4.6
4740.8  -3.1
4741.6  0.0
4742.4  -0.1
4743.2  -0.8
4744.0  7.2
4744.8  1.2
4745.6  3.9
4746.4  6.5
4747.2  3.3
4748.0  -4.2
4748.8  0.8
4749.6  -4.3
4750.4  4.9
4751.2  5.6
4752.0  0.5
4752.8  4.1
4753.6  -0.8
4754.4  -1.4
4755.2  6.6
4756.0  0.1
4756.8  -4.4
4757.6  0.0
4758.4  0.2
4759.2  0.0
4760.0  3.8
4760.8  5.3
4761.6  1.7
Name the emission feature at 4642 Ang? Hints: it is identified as Lyman alpha 1216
